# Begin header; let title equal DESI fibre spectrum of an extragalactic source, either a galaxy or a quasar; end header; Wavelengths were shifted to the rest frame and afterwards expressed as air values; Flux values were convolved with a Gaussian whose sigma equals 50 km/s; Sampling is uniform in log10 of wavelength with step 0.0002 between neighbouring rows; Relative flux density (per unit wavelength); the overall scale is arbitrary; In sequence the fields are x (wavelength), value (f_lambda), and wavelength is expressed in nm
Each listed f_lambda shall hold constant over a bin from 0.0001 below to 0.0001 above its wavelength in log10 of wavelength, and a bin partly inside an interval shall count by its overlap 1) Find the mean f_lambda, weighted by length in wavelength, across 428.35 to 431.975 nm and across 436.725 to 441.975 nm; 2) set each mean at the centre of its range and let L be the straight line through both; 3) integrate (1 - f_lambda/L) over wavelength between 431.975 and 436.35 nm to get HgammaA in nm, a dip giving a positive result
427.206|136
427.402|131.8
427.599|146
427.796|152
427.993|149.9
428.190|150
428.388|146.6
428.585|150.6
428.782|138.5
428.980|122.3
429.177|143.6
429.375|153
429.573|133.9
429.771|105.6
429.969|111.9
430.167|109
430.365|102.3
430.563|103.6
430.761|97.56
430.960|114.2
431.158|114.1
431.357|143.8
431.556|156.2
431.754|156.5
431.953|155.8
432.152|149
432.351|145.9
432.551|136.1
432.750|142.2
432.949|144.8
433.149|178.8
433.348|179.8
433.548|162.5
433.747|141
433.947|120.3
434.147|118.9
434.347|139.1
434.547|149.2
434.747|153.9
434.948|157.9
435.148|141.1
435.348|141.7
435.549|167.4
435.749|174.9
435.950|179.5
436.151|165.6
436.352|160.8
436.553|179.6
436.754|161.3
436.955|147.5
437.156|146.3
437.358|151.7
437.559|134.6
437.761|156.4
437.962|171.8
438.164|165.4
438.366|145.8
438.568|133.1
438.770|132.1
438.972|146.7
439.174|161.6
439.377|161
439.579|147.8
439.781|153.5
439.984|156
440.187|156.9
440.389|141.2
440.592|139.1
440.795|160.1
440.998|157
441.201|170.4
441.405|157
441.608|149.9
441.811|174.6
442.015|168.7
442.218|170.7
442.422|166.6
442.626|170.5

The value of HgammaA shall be -0.40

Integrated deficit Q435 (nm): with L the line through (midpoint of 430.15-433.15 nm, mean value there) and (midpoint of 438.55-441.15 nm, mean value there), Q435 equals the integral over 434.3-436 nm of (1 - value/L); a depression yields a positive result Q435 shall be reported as -0.18 nm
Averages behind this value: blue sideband 134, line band 156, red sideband 151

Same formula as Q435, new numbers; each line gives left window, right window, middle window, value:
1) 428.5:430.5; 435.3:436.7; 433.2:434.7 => 0.08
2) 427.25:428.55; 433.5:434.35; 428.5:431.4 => 0.40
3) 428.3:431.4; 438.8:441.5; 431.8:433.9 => -0.32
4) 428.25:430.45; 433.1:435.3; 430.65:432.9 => 0.03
